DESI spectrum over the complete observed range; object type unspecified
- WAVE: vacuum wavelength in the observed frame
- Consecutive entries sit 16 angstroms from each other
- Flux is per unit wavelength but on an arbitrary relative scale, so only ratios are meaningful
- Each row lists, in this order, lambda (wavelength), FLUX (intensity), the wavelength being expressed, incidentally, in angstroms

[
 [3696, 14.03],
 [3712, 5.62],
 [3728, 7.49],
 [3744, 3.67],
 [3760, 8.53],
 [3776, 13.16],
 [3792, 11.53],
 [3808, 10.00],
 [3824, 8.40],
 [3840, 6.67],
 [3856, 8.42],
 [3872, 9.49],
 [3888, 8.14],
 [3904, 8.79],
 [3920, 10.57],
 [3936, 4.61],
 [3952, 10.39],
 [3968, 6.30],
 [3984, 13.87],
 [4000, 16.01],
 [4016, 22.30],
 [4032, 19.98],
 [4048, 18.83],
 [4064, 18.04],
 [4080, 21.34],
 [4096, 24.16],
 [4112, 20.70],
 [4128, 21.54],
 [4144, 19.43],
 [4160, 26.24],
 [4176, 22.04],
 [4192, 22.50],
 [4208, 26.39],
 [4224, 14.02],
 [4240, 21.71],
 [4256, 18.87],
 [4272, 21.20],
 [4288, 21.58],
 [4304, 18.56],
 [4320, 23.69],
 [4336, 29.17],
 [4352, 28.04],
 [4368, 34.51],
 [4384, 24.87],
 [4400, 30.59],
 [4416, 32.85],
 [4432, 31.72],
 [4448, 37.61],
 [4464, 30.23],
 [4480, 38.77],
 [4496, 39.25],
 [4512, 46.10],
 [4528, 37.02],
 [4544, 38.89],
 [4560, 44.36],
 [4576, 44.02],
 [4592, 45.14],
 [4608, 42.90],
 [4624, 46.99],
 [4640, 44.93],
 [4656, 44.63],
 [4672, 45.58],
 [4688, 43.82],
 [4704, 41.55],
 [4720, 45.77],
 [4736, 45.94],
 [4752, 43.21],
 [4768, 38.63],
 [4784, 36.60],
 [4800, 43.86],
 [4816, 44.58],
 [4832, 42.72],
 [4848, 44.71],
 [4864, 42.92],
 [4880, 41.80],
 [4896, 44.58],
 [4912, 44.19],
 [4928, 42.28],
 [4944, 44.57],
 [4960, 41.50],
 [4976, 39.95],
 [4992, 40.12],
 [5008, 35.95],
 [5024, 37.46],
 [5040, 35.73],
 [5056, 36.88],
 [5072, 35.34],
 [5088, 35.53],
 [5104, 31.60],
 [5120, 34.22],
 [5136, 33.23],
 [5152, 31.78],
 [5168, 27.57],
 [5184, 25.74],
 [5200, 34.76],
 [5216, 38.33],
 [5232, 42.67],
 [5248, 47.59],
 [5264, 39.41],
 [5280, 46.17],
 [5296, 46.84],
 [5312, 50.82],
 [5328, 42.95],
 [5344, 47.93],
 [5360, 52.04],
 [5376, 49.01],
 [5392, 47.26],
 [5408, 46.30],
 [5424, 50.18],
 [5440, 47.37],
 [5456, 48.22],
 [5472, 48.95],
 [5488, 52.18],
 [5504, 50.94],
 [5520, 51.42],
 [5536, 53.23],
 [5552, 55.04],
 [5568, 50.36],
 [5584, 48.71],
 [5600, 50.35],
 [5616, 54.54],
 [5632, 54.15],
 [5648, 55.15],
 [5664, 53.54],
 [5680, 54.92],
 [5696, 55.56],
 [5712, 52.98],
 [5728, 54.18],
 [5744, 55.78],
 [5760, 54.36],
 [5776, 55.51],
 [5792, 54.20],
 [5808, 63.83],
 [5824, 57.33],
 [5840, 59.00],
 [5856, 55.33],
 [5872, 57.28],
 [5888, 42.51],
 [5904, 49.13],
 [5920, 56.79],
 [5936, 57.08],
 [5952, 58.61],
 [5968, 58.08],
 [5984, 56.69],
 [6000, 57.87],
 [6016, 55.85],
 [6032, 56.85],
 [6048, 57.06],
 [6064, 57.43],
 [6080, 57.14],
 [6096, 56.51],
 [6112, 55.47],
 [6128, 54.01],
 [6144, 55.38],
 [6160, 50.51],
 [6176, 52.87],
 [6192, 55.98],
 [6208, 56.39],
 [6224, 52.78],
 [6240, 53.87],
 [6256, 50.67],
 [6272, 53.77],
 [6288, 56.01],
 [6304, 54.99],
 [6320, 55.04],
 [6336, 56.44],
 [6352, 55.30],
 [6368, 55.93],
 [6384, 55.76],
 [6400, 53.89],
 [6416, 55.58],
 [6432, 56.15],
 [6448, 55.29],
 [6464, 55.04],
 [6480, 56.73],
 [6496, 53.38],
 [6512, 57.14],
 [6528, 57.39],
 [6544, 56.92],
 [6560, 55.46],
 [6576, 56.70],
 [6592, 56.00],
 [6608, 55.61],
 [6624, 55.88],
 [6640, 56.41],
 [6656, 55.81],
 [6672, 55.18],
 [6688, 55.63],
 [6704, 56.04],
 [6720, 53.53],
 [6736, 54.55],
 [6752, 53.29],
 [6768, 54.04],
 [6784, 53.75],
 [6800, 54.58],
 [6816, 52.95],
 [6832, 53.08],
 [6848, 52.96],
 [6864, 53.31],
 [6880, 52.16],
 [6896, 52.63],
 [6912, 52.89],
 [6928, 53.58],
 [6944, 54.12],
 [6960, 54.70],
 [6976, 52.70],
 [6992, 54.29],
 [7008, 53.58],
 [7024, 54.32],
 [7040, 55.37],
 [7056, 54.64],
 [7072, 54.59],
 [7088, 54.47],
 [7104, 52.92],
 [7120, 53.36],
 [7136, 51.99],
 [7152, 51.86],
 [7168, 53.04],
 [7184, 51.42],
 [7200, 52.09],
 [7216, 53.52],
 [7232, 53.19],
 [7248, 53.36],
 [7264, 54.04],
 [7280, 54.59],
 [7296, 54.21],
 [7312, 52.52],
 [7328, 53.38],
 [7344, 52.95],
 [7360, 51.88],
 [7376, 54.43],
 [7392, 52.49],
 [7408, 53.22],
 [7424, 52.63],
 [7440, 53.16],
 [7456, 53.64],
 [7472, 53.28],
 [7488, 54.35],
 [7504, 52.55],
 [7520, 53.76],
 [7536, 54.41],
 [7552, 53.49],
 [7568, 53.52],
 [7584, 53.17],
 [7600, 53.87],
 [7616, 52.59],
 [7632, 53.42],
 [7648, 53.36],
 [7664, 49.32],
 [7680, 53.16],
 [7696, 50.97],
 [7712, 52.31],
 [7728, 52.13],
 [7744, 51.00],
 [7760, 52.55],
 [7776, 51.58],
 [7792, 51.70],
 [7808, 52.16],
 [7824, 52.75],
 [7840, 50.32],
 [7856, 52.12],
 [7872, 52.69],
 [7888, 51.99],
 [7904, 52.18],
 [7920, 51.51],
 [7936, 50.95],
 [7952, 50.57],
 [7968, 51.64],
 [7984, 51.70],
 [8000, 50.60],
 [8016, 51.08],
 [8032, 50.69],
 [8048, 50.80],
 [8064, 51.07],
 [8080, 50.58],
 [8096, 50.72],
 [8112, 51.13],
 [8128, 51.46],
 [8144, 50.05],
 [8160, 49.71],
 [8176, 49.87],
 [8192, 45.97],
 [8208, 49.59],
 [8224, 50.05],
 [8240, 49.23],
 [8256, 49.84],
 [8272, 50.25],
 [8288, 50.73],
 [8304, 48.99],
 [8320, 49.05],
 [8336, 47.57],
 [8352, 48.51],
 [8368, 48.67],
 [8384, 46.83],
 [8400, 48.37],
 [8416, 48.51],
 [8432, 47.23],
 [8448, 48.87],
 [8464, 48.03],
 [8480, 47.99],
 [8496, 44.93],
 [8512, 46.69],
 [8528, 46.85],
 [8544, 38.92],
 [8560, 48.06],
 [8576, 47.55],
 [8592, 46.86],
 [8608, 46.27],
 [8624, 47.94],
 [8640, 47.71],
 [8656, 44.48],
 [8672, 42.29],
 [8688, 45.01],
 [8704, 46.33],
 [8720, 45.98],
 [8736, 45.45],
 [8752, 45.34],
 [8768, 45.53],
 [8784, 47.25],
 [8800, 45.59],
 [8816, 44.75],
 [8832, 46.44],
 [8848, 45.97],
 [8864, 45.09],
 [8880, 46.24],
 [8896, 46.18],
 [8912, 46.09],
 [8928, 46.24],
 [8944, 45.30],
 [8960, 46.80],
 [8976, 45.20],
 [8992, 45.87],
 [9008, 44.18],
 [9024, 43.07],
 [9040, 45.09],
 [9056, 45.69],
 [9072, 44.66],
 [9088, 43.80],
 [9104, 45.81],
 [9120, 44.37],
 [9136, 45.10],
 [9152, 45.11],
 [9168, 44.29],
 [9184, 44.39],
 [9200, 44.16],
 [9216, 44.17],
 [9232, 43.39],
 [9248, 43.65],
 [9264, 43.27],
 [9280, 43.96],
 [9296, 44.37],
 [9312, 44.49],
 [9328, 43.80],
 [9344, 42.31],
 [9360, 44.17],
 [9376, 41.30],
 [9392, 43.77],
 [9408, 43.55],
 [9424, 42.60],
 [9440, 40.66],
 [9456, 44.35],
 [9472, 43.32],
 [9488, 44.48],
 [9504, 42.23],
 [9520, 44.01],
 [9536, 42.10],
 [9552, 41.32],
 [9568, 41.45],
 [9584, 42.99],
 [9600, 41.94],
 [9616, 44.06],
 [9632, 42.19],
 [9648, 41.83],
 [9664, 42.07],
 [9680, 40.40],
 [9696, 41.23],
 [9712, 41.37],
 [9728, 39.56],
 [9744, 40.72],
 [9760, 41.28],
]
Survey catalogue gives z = 0.000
